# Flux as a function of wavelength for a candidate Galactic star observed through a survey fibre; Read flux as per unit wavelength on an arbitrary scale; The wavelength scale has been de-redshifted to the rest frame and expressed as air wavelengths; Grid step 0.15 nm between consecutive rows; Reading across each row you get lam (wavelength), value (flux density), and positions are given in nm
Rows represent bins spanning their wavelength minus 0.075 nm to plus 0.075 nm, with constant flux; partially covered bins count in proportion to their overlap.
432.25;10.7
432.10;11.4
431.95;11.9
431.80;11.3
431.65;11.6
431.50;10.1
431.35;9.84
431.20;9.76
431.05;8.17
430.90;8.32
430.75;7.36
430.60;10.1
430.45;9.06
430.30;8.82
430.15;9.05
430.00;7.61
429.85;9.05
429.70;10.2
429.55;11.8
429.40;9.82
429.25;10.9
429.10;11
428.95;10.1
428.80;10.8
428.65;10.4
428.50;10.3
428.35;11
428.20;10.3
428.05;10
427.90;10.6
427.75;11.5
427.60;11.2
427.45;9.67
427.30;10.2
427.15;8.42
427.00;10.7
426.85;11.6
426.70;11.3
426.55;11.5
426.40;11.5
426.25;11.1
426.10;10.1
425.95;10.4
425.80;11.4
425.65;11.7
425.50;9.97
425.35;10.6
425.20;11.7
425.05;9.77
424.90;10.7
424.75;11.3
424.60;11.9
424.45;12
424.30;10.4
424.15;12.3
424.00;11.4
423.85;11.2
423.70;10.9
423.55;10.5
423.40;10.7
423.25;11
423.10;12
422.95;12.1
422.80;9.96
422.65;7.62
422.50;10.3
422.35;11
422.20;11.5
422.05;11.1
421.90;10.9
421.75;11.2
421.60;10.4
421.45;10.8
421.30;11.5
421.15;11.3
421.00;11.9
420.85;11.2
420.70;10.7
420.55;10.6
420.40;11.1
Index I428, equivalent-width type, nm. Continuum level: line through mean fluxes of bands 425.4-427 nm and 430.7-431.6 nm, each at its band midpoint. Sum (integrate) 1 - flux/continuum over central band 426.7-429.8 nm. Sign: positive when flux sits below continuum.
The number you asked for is -0.10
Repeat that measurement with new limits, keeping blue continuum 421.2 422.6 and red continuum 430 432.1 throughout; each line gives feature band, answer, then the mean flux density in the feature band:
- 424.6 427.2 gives -0.128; 10.9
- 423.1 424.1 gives -0.036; 11.1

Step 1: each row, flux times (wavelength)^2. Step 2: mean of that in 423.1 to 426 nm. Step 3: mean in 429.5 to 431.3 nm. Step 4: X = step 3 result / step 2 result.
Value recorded 0.8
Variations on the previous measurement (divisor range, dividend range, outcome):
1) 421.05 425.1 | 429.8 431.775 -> 0.87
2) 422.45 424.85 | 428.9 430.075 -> 0.94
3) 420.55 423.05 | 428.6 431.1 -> 0.92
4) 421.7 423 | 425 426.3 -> 1.03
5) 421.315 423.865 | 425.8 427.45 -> 1.01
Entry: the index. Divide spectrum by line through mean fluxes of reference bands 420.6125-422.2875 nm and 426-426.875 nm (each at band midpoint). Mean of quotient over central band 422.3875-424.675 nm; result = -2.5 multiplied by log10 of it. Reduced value 0.02 mag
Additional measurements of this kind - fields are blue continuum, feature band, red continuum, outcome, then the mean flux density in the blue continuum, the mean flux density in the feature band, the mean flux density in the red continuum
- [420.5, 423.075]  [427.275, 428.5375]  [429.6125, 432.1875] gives -0.05 mag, 10.9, 10.5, 9.64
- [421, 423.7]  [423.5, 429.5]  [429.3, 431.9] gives -0.06 mag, 10.8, 10.8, 9.56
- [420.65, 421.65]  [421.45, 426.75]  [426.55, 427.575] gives -0.02 mag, 11.1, 11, 10.4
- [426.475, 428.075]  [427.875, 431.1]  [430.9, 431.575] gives 0.02 mag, 10.6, 9.76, 9.34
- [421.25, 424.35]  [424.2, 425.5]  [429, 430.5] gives -0.05 mag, 10.9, 11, 9.75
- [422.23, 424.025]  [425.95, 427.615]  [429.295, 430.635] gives -0.06 mag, 10.7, 10.6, 9.51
